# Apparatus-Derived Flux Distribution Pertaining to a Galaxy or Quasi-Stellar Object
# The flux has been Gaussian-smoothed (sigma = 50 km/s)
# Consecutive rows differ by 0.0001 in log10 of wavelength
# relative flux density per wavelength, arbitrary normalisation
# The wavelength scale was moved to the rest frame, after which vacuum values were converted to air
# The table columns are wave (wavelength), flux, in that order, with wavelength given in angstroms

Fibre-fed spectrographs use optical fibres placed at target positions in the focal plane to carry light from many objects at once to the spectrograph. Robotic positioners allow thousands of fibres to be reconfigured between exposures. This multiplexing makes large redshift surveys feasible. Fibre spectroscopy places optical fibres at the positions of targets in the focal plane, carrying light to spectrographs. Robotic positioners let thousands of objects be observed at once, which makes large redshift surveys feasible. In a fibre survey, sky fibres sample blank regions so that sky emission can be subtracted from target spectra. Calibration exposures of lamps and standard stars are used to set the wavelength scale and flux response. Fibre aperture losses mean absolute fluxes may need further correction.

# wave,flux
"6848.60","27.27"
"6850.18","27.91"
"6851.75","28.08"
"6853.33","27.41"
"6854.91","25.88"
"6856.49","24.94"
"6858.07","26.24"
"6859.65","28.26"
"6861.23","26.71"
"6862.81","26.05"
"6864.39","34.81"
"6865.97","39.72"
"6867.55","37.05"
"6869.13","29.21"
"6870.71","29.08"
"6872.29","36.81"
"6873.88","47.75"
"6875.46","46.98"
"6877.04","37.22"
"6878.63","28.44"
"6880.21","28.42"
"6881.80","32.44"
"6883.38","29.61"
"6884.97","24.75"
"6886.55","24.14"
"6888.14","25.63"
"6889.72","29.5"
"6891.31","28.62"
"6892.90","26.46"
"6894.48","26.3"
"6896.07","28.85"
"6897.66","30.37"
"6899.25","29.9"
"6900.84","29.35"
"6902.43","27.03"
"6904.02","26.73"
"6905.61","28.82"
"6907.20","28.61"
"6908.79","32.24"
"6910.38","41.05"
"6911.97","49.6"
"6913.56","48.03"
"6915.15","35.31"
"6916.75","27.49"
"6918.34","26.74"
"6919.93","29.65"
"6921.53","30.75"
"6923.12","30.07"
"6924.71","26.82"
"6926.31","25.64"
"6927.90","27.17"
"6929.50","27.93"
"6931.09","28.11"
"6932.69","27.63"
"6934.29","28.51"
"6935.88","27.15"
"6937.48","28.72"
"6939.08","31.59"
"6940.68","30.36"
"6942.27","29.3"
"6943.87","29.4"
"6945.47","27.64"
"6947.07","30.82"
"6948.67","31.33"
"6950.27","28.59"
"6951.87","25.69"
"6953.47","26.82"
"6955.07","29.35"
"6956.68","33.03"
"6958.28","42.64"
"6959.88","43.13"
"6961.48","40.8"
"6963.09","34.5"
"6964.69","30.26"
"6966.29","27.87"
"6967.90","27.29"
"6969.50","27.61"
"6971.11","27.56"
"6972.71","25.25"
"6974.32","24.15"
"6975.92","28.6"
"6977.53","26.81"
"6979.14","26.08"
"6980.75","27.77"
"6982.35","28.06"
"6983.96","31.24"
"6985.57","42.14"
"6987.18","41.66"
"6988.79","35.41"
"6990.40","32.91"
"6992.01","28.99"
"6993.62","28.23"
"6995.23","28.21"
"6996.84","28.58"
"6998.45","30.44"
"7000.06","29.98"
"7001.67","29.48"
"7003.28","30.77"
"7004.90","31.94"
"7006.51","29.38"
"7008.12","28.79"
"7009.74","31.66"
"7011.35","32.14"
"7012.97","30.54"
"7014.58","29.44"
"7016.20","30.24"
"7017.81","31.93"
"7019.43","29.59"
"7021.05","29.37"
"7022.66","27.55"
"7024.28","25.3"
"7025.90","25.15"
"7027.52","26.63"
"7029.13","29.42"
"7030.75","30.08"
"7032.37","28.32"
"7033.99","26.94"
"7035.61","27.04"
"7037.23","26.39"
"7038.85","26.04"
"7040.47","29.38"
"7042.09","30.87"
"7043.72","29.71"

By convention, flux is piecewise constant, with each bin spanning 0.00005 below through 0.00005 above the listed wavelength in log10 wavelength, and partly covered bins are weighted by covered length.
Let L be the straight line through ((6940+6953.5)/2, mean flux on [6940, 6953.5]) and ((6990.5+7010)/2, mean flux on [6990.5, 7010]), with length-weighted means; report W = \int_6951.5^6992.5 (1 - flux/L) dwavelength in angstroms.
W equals -2.9 angstroms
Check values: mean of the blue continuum 29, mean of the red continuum 29.8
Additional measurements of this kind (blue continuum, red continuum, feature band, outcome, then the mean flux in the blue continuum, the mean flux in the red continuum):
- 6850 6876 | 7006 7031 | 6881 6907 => 2.7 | 31.9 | 29.2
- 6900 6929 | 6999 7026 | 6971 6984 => 1.4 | 31.7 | 29.7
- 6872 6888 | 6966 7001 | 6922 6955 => 2.9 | 33.2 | 29.8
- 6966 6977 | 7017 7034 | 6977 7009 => -4.0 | 26.9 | 28.3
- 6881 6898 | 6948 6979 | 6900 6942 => -2.7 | 27.8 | 30.5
